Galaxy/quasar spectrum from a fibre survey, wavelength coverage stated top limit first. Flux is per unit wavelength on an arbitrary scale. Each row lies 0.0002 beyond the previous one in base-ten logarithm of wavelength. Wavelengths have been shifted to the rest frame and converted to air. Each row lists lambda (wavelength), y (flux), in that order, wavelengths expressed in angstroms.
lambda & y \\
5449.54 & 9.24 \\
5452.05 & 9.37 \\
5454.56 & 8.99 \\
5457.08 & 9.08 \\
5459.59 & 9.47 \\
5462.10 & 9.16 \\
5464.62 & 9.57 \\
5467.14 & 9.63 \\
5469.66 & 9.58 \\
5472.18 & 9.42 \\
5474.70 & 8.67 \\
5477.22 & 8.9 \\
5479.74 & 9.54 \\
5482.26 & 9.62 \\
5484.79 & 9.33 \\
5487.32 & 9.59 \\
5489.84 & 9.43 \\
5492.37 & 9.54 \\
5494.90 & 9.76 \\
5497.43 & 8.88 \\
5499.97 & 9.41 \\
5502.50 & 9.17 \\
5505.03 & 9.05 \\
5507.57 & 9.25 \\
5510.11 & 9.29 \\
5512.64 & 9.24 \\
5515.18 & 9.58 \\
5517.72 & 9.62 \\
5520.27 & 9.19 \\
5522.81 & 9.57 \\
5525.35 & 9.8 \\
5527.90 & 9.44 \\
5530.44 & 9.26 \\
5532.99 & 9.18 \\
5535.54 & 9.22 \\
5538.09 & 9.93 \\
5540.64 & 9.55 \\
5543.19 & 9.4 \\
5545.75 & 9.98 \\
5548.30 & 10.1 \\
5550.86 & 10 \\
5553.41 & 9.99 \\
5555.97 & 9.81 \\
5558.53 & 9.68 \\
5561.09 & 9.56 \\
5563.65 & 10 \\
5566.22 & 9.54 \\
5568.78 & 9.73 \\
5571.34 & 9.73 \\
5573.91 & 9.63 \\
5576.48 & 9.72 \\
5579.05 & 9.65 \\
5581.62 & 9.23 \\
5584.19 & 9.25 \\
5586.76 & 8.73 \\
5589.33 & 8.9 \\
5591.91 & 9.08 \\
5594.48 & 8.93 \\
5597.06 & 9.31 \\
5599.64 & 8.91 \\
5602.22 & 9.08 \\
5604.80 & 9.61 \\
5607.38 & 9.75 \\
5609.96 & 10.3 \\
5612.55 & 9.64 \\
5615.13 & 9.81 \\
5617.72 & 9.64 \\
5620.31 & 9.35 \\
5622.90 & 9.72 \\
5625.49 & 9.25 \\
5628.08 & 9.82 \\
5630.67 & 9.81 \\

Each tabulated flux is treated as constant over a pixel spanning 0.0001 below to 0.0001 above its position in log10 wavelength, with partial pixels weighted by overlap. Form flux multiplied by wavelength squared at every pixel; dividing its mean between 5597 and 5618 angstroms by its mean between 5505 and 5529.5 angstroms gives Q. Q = 1.05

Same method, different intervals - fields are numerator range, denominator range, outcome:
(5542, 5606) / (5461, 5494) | 1.05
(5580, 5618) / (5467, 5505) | 1.04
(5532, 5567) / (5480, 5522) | 1.05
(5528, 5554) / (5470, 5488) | 1.06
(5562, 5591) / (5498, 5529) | 1.03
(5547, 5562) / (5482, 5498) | 1.07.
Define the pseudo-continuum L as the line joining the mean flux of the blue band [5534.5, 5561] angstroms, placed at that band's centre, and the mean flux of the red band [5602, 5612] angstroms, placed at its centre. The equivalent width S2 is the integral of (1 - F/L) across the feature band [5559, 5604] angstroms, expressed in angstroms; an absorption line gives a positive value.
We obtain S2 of 1.8 angstroms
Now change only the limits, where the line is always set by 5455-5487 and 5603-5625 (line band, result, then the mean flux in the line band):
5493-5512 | 0.3 angstroms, 9.27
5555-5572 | -0.3 angstroms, 9.72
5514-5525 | -0.1 angstroms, 9.51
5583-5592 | 0.6 angstroms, 8.98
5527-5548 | -0.1 angstroms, 9.53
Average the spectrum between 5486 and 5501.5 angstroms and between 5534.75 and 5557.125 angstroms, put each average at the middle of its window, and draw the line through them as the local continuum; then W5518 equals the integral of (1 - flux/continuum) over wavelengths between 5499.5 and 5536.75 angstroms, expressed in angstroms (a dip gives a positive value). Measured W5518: 1.0 angstroms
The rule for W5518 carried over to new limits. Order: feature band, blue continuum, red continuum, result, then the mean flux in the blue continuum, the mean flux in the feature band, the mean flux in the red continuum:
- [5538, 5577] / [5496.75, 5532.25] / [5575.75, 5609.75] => -1.95 angstroms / 9.34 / 9.77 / 9.27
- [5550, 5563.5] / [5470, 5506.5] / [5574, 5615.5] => -0.68 angstroms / 9.32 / 9.82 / 9.37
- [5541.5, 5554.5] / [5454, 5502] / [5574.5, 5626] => -0.70 angstroms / 9.35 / 9.88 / 9.4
